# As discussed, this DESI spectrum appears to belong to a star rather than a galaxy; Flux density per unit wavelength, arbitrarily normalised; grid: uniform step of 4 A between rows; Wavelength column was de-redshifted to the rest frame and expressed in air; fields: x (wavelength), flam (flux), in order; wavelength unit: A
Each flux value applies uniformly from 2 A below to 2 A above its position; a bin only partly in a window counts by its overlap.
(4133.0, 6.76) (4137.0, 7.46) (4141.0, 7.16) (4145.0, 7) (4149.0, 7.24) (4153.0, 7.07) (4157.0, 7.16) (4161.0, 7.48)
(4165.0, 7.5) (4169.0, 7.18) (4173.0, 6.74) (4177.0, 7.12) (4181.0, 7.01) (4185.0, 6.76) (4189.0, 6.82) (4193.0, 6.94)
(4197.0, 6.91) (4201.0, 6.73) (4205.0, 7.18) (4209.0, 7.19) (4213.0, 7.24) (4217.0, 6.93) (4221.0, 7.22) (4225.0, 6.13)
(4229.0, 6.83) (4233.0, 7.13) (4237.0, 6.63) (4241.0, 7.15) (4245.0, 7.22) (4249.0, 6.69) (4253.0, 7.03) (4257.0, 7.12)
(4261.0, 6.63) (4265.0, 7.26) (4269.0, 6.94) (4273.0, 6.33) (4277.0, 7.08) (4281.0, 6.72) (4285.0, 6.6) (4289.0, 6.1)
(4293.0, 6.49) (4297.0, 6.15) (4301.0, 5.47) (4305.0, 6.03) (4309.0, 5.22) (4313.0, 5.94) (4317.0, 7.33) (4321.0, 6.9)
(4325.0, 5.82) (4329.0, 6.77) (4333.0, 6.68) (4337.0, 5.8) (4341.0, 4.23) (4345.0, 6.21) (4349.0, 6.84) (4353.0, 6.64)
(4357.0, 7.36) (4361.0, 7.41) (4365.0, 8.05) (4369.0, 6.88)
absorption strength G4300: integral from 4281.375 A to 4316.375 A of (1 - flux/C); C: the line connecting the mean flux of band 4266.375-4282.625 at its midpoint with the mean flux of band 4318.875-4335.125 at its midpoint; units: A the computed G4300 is 3.1 A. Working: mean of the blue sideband 6.79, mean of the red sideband 6.54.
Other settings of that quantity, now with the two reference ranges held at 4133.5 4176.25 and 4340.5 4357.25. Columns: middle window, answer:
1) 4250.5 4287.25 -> -0.9 A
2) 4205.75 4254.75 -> -0.8 A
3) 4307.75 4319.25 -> 0.4 A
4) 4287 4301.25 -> 1.0 A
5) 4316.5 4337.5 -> -0.4 A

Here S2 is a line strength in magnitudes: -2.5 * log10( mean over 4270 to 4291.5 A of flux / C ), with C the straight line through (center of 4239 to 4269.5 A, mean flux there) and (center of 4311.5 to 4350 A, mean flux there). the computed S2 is 0.026 mag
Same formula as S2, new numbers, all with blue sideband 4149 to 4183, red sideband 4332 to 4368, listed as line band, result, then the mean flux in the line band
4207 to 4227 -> 0.01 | 6.94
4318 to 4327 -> 0.03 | 6.47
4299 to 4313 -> 0.19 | 5.63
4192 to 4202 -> 0.03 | 6.87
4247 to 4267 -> -0.01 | 6.95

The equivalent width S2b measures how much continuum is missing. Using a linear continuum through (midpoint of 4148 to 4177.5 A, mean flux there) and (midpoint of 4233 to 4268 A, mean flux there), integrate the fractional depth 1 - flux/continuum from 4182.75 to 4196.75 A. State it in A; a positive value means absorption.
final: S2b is 0.5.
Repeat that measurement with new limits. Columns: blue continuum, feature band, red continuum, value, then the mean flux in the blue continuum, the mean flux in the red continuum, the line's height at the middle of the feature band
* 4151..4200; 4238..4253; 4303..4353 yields -0.8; 7.05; 6.17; 6.65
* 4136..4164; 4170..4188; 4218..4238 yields 0.4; 7.23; 6.8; 7.07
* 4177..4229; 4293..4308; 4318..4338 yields 1.5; 6.93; 6.47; 6.57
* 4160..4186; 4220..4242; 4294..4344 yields -0.4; 7.11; 6.04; 6.69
